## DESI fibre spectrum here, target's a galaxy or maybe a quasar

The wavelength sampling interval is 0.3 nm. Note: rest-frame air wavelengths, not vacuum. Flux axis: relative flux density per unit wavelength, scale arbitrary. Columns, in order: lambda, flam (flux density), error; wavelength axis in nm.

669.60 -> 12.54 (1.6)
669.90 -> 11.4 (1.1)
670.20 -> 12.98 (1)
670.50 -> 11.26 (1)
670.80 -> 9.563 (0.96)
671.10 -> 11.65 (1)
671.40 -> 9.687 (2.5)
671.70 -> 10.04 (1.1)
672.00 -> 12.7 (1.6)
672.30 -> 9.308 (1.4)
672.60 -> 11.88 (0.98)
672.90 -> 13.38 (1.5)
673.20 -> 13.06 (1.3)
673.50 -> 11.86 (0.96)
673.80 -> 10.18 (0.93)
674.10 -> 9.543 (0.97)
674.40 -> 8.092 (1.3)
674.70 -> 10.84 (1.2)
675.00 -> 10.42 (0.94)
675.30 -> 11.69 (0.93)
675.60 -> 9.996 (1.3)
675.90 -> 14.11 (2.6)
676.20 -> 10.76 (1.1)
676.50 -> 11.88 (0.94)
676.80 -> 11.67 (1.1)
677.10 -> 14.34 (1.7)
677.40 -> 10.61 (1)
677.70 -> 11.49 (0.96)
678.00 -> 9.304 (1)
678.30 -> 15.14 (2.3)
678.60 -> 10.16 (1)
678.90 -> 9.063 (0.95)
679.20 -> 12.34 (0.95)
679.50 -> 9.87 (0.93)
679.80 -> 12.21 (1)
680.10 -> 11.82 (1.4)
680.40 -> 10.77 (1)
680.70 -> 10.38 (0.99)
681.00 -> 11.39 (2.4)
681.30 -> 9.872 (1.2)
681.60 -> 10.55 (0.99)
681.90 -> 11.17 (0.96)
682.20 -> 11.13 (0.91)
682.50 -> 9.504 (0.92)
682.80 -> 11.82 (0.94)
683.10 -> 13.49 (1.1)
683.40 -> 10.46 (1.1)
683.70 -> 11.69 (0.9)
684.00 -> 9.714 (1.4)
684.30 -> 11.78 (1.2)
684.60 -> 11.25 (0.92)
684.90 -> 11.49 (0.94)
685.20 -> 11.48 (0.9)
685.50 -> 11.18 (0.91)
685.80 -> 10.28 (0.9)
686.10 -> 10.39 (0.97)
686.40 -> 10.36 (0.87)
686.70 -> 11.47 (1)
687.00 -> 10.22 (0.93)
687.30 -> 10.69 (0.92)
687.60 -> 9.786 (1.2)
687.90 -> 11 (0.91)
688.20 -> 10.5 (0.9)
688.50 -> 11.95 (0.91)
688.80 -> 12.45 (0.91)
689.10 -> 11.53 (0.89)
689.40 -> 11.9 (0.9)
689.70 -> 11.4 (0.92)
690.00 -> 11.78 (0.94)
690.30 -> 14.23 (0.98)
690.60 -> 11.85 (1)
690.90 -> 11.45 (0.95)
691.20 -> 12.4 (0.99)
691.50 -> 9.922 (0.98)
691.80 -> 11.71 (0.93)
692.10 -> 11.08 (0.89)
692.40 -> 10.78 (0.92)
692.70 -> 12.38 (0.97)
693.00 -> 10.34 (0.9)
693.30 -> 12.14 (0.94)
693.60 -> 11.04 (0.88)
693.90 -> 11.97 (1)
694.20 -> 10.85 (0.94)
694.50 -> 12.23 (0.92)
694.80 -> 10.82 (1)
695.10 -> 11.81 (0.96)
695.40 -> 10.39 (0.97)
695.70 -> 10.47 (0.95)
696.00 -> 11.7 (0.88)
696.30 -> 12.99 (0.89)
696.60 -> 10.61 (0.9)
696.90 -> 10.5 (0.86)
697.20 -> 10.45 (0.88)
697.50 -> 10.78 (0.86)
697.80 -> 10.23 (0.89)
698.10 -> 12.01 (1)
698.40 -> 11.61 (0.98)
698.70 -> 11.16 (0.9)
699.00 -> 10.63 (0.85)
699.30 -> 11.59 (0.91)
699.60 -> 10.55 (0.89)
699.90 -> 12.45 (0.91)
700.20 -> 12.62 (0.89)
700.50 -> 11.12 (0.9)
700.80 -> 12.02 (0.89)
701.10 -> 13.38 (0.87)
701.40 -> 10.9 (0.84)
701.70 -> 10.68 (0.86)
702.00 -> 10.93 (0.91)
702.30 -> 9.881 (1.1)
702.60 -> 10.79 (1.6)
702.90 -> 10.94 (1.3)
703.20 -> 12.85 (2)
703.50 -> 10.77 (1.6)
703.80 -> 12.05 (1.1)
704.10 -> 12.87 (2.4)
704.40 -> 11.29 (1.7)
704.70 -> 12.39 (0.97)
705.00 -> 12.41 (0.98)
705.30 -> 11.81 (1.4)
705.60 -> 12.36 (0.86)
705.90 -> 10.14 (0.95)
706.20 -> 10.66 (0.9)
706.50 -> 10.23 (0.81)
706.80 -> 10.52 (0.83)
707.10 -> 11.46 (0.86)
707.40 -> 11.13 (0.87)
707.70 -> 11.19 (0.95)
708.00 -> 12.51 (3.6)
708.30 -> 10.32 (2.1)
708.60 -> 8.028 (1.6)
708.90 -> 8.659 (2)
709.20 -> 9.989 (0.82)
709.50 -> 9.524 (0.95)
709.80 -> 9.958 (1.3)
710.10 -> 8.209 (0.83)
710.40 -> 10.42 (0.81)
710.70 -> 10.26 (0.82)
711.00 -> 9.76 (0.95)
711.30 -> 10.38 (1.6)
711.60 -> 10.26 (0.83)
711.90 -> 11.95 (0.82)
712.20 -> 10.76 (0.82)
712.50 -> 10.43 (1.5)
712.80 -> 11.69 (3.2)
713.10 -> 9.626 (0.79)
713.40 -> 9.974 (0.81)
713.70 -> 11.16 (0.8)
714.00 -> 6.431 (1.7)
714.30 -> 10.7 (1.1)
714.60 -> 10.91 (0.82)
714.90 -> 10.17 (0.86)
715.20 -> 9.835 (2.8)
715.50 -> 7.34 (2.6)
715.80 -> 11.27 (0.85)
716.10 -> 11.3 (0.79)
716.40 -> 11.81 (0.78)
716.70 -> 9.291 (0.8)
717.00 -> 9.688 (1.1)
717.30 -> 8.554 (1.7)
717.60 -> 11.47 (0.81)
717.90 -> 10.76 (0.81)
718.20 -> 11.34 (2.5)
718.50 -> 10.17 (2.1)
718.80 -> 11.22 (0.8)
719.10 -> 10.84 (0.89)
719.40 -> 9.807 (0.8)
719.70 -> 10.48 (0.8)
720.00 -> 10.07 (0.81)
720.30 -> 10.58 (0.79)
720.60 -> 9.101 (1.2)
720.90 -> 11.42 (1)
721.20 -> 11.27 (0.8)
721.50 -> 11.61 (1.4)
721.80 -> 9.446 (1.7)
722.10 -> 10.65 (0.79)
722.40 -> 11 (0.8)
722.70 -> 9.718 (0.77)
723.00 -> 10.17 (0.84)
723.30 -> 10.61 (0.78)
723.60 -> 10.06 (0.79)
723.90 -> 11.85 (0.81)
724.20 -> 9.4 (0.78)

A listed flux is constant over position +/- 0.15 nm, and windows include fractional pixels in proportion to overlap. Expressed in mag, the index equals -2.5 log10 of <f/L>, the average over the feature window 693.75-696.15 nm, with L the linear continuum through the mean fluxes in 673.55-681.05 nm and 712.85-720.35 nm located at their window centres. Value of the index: -0.06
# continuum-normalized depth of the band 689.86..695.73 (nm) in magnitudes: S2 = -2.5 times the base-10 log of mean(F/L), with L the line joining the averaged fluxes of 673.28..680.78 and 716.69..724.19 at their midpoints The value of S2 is -0.058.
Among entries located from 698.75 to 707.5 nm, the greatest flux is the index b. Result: 13.38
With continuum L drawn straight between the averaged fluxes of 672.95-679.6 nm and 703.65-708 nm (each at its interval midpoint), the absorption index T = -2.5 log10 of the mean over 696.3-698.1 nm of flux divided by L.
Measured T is 0.06 mag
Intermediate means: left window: 11.2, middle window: 10.8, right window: 11.5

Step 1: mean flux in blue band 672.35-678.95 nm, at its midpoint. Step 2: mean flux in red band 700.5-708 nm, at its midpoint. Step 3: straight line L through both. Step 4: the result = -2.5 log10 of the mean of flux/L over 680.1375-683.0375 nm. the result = 0.05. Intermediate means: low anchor 11.3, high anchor 11.4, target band 10.9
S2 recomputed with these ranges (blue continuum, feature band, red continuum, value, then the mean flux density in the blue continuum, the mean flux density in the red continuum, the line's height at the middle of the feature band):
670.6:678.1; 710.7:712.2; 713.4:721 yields -0.02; 11.1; 10.2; 10.3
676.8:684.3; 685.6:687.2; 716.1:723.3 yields 0.05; 11.2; 10.5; 11.1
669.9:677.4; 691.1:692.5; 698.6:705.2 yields 0.03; 11.3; 11.6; 11.5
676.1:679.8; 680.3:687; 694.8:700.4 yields 0.04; 11.4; 11.2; 11.4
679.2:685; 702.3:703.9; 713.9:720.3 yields -0.07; 11.1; 10.2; 10.6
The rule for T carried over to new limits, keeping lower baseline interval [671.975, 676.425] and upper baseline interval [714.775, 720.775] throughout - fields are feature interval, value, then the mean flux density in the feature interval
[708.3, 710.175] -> 0.14 mag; 9.2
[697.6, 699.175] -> -0.05 mag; 11.1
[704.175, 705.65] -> -0.15 mag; 12.1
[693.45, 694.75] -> -0.07 mag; 11.5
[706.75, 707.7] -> -0.06 mag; 11.1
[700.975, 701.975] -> -0.09 mag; 11.5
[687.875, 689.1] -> -0.06 mag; 11.5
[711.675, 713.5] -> -0.04 mag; 10.7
